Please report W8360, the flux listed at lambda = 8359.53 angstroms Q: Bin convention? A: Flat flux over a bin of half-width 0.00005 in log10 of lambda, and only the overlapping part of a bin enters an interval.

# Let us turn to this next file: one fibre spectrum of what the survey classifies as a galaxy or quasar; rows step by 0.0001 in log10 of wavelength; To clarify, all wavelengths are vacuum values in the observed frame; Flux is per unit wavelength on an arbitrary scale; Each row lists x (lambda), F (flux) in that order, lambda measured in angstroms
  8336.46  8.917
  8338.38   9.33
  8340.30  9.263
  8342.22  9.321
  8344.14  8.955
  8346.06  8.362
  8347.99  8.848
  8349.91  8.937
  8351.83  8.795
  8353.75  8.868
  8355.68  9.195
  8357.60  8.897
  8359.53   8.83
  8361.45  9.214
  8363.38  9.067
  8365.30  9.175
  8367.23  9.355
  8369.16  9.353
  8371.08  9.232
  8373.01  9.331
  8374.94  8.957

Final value 8.83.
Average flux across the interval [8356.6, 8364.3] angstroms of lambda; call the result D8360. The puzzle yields 9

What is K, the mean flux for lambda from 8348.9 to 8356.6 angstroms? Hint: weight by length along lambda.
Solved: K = 8.95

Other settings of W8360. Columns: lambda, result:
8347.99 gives 8.848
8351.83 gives 8.795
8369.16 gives 9.353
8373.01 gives 9.331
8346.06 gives 8.362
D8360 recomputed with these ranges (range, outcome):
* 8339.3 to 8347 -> 8.98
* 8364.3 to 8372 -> 9.29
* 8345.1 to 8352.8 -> 8.74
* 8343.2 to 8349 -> 8.72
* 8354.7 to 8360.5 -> 8.97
